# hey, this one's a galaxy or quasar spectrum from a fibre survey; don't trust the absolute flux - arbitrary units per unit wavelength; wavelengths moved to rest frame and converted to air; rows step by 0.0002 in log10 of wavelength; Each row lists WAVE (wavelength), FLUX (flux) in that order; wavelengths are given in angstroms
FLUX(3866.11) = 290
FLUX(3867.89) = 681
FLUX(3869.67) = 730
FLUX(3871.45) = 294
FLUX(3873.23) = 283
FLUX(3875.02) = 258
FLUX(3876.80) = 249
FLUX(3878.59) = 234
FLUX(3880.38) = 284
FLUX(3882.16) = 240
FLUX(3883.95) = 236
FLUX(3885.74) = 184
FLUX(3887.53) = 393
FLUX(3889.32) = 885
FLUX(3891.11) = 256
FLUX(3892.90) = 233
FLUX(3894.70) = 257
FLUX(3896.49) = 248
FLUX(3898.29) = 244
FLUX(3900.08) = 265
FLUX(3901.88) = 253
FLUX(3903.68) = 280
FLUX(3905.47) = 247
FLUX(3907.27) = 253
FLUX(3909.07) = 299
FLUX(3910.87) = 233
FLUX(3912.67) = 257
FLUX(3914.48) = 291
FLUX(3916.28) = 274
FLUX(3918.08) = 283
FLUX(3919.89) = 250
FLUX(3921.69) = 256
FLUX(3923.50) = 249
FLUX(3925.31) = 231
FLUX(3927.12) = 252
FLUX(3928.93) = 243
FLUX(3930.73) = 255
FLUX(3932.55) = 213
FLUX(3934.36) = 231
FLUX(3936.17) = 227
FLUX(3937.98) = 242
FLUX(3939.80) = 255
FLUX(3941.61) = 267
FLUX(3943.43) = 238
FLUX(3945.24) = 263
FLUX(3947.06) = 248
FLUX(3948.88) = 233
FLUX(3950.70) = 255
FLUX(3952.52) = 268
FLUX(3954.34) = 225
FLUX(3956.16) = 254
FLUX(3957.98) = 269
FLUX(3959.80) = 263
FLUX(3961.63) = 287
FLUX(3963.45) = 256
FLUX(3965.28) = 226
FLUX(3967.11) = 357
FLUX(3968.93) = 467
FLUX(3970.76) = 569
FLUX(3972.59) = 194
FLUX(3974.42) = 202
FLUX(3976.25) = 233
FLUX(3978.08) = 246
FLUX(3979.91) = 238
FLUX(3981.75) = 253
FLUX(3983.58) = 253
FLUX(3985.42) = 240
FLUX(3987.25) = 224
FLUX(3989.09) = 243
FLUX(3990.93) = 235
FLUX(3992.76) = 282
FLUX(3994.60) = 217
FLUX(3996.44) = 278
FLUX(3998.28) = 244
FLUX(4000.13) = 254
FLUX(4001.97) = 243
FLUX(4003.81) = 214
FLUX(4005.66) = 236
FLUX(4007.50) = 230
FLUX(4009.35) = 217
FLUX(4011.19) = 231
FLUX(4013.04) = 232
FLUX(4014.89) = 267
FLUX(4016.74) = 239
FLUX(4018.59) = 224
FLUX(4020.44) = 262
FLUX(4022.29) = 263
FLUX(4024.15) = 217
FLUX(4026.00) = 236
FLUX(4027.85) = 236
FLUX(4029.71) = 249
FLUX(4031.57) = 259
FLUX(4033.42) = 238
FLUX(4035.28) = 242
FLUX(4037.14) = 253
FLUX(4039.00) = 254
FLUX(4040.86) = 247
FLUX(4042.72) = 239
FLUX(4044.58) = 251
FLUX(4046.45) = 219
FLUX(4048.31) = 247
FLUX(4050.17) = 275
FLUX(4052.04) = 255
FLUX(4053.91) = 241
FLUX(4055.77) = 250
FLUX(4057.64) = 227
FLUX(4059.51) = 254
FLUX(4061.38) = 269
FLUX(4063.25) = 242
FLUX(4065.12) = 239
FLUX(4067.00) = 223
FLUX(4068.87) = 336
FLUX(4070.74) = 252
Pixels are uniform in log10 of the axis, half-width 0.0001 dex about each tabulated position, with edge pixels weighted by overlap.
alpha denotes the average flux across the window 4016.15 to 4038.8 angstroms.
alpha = 244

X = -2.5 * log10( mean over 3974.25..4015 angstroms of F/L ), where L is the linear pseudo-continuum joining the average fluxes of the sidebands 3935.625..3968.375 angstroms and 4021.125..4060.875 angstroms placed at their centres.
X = 0.06 mag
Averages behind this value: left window 260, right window 246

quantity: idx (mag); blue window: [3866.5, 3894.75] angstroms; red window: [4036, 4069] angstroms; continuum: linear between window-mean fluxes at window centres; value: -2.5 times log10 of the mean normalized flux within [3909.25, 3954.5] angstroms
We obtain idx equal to 0.28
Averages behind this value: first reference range 358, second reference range 249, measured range 251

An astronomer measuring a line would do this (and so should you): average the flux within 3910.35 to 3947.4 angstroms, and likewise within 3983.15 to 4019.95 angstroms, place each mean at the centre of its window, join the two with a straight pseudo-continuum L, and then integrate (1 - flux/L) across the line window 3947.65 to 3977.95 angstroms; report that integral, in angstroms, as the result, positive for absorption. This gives -4.7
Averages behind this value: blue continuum 251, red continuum 240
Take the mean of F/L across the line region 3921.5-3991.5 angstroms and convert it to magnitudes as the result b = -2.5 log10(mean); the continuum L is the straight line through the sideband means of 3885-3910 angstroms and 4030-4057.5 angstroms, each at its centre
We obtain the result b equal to 0.09 mag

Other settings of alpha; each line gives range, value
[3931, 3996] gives 262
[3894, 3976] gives 265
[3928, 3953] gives 245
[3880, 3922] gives 288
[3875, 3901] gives 299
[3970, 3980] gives 279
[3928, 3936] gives 235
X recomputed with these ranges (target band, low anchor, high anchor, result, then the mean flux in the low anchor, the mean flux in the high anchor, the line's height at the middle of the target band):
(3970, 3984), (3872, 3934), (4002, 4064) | -0.057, 275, 243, 257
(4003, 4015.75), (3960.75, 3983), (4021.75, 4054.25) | 0.147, 293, 245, 266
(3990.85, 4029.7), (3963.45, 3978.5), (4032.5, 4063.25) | 0.155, 310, 247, 278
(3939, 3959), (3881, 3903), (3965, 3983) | 0.196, 307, 300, 302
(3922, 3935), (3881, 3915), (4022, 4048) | 0.172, 292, 243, 281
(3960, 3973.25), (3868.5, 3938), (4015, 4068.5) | -0.244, 286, 246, 268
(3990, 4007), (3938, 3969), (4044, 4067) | 0.057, 266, 246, 257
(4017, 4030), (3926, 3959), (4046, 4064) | 0.034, 247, 249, 248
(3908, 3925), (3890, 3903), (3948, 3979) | 0.015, 262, 283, 268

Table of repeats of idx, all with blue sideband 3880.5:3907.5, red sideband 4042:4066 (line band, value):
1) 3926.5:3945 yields 0.17 mag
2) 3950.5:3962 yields 0.08 mag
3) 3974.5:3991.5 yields 0.13 mag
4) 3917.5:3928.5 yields 0.15 mag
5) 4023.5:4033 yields 0.07 mag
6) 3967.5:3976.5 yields -0.24 mag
